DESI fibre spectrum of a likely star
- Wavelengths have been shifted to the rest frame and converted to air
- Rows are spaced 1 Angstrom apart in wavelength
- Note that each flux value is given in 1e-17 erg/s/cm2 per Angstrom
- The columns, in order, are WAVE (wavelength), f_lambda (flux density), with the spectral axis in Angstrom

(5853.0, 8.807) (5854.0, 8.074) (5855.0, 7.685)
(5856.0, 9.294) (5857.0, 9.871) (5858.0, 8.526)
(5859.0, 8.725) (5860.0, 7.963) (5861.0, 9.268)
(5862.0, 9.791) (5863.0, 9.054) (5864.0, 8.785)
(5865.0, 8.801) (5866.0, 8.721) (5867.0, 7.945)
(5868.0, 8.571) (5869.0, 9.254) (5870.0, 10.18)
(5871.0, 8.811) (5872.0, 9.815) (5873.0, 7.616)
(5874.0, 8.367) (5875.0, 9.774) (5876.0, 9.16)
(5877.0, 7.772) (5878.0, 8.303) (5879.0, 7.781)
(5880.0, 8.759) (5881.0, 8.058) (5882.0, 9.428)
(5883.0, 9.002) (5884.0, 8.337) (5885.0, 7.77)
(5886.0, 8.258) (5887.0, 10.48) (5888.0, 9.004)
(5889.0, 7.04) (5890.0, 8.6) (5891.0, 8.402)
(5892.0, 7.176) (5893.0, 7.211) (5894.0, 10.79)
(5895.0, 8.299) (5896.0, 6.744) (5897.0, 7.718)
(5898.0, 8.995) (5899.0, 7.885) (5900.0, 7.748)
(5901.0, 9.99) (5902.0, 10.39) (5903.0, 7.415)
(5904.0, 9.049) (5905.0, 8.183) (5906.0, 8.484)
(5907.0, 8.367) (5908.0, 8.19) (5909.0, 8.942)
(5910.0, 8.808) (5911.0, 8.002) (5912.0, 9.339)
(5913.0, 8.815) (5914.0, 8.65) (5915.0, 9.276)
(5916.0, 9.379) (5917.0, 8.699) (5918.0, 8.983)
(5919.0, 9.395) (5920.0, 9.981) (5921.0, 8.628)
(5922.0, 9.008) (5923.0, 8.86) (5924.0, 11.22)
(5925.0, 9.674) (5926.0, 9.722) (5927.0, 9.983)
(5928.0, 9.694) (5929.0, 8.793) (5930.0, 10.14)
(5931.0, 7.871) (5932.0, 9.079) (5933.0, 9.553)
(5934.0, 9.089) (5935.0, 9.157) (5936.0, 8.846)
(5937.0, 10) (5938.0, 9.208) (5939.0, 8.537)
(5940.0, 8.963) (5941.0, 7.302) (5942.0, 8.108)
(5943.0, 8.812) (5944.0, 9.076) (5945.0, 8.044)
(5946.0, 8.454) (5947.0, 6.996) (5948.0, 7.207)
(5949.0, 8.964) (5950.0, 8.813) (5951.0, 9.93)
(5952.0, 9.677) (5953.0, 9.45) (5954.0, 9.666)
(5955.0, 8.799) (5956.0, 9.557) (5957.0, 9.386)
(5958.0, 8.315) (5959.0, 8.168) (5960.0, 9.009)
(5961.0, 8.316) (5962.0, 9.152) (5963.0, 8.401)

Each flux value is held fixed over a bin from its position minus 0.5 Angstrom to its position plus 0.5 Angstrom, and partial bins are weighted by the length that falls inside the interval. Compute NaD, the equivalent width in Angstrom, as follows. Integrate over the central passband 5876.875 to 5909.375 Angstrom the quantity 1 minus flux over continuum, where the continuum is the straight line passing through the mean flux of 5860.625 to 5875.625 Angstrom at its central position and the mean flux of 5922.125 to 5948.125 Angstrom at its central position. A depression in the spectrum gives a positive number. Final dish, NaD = 1.91 Angstrom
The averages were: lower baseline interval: 8.98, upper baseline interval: 8.96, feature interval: 8.45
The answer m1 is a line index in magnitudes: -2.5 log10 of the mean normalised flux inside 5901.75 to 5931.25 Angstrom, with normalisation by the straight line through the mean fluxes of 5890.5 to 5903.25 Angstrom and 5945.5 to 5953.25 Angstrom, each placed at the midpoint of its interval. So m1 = -0.07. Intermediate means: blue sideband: 8.39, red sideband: 8.66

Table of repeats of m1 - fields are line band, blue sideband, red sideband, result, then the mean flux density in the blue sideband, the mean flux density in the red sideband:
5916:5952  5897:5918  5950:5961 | -0.01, 8.71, 9.14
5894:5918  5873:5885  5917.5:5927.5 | 0.06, 8.54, 9.55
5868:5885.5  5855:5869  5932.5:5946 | 0.02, 8.84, 8.81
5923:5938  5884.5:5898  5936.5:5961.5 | -0.10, 8.3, 8.75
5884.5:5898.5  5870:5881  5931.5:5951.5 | 0.04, 8.66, 8.71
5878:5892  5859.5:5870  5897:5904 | 0.04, 8.88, 8.69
